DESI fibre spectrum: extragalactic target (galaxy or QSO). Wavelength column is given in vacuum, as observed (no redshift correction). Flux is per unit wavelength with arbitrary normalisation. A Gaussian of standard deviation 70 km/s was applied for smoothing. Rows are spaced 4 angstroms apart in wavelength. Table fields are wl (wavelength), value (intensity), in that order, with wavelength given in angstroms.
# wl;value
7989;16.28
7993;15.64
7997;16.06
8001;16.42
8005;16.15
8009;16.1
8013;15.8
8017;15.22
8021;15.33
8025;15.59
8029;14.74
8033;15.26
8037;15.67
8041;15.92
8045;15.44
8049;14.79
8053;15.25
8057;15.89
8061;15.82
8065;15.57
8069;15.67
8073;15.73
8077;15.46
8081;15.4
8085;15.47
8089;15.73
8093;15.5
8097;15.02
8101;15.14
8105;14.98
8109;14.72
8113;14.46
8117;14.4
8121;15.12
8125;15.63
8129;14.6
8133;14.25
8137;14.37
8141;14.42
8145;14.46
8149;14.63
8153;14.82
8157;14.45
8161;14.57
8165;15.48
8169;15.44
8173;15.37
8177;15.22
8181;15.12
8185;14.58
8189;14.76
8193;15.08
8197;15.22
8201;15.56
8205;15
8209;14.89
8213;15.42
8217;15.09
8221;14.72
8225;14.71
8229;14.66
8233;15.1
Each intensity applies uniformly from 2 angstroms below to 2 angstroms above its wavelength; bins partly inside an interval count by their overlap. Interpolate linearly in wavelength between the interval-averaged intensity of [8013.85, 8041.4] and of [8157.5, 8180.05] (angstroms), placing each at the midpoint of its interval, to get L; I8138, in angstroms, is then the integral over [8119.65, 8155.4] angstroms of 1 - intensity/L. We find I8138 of 1.2 angstroms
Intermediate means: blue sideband 15.4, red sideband 15.2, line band 14.7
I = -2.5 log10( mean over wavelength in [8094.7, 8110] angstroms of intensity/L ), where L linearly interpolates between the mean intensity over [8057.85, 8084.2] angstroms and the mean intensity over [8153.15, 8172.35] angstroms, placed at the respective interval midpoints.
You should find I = 0.029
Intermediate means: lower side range 15.6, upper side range 15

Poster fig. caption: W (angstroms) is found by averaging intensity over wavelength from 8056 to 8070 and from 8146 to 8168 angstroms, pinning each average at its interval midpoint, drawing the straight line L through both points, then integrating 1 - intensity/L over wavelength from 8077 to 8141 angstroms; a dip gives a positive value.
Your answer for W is 1.2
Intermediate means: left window 15.7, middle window 15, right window 14.8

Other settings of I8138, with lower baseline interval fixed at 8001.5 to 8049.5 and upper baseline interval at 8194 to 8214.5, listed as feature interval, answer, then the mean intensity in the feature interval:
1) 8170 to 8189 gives 0.24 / 15.1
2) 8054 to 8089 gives -0.36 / 15.6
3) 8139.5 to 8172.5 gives 1.04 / 14.8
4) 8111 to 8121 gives 0.53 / 14.6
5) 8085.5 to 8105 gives 0.12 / 15.3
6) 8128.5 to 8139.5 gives 0.69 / 14.4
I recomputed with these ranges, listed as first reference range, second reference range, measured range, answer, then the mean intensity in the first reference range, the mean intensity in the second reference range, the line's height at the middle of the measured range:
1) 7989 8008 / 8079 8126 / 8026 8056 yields 0.03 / 16.1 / 15.1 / 15.7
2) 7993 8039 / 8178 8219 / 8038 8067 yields 0.00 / 15.7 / 15.1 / 15.5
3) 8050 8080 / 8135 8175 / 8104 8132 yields 0.02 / 15.6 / 14.8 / 15.1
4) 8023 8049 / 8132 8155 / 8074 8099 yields -0.03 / 15.4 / 14.5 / 15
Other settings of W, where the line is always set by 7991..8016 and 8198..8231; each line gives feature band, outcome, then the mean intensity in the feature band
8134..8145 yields 0.69 angstroms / 14.4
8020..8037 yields 0.65 angstroms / 15.3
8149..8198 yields 0.69 angstroms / 15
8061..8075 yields 0.01 angstroms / 15.7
